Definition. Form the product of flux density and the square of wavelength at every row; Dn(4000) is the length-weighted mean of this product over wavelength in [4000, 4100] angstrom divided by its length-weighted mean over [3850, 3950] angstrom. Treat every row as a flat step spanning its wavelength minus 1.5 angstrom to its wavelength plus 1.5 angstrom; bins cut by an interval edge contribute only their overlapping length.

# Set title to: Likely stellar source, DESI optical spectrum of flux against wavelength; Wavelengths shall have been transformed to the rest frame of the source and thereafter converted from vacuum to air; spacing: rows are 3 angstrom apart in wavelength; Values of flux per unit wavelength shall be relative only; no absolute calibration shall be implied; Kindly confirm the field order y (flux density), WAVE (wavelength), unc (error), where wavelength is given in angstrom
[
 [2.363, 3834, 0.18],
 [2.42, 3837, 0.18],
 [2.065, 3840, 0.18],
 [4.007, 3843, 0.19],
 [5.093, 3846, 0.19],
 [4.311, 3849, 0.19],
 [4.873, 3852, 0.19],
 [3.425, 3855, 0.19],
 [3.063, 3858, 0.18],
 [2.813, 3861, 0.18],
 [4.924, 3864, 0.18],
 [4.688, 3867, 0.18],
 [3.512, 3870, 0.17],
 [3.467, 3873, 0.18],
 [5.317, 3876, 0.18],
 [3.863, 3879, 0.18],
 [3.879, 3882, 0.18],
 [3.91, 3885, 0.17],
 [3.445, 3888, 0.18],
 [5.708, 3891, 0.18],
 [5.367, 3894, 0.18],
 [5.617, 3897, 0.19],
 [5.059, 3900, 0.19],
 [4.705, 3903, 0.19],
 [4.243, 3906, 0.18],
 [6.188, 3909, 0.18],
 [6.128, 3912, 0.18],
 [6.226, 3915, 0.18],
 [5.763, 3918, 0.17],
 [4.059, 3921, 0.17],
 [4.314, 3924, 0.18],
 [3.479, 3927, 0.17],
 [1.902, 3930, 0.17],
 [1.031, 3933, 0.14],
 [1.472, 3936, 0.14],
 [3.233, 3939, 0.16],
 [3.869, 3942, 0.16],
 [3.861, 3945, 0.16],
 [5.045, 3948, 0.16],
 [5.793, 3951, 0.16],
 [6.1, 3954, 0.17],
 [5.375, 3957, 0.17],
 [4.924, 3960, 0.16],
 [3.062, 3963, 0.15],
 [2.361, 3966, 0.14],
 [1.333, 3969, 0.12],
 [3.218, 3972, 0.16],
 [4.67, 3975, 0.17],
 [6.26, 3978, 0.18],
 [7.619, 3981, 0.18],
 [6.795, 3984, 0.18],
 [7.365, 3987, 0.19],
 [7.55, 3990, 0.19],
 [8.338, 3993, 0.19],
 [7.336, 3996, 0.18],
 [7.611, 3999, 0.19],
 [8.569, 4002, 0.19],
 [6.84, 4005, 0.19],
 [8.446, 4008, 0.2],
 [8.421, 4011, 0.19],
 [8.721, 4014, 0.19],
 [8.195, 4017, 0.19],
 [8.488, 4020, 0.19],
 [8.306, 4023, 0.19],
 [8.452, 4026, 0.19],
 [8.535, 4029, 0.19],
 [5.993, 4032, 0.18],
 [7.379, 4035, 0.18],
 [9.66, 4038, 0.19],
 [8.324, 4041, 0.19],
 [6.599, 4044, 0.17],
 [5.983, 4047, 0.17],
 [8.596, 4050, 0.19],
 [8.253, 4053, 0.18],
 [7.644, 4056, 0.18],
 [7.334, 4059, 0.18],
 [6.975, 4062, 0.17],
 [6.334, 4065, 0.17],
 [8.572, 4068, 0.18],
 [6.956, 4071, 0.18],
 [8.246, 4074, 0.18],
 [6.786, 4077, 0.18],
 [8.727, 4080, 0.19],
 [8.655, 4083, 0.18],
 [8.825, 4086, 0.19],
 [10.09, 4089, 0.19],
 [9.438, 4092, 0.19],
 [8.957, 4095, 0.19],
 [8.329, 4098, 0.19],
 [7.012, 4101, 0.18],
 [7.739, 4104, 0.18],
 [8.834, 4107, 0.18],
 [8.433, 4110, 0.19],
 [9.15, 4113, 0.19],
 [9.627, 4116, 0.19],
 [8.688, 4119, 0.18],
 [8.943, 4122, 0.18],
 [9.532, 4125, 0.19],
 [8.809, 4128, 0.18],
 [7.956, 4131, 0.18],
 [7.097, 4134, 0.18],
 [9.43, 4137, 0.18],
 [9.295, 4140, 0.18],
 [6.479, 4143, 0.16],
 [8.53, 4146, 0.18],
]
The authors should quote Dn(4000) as 2.06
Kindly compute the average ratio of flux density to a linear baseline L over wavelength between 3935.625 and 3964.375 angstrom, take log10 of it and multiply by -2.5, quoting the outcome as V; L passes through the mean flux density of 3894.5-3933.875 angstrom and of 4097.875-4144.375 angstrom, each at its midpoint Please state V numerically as 0.20 mag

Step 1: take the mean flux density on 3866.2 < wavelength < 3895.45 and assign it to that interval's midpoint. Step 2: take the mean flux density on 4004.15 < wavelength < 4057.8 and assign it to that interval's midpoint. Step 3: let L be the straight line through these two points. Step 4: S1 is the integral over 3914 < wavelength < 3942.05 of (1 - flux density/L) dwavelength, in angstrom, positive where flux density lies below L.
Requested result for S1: 9.9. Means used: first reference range 4.3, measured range 3.47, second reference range 7.95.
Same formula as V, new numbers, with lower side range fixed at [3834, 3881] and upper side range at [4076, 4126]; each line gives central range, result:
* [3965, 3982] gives 0.42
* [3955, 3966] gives 0.35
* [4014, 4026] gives -0.19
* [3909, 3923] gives -0.12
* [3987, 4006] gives -0.17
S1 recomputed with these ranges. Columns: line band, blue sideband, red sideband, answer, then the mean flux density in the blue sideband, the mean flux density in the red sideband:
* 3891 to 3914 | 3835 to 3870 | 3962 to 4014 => -3.3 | 3.76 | 6.33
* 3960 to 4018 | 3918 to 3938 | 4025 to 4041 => -3.5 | 2.95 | 8.02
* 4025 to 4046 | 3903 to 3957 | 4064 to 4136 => -2.8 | 4.32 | 8.43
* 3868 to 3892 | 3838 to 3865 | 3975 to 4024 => 2.3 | 3.8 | 7.7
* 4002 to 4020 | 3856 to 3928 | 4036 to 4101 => -3.4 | 4.57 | 8.03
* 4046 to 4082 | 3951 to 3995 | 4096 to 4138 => -0.9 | 5.39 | 8.54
